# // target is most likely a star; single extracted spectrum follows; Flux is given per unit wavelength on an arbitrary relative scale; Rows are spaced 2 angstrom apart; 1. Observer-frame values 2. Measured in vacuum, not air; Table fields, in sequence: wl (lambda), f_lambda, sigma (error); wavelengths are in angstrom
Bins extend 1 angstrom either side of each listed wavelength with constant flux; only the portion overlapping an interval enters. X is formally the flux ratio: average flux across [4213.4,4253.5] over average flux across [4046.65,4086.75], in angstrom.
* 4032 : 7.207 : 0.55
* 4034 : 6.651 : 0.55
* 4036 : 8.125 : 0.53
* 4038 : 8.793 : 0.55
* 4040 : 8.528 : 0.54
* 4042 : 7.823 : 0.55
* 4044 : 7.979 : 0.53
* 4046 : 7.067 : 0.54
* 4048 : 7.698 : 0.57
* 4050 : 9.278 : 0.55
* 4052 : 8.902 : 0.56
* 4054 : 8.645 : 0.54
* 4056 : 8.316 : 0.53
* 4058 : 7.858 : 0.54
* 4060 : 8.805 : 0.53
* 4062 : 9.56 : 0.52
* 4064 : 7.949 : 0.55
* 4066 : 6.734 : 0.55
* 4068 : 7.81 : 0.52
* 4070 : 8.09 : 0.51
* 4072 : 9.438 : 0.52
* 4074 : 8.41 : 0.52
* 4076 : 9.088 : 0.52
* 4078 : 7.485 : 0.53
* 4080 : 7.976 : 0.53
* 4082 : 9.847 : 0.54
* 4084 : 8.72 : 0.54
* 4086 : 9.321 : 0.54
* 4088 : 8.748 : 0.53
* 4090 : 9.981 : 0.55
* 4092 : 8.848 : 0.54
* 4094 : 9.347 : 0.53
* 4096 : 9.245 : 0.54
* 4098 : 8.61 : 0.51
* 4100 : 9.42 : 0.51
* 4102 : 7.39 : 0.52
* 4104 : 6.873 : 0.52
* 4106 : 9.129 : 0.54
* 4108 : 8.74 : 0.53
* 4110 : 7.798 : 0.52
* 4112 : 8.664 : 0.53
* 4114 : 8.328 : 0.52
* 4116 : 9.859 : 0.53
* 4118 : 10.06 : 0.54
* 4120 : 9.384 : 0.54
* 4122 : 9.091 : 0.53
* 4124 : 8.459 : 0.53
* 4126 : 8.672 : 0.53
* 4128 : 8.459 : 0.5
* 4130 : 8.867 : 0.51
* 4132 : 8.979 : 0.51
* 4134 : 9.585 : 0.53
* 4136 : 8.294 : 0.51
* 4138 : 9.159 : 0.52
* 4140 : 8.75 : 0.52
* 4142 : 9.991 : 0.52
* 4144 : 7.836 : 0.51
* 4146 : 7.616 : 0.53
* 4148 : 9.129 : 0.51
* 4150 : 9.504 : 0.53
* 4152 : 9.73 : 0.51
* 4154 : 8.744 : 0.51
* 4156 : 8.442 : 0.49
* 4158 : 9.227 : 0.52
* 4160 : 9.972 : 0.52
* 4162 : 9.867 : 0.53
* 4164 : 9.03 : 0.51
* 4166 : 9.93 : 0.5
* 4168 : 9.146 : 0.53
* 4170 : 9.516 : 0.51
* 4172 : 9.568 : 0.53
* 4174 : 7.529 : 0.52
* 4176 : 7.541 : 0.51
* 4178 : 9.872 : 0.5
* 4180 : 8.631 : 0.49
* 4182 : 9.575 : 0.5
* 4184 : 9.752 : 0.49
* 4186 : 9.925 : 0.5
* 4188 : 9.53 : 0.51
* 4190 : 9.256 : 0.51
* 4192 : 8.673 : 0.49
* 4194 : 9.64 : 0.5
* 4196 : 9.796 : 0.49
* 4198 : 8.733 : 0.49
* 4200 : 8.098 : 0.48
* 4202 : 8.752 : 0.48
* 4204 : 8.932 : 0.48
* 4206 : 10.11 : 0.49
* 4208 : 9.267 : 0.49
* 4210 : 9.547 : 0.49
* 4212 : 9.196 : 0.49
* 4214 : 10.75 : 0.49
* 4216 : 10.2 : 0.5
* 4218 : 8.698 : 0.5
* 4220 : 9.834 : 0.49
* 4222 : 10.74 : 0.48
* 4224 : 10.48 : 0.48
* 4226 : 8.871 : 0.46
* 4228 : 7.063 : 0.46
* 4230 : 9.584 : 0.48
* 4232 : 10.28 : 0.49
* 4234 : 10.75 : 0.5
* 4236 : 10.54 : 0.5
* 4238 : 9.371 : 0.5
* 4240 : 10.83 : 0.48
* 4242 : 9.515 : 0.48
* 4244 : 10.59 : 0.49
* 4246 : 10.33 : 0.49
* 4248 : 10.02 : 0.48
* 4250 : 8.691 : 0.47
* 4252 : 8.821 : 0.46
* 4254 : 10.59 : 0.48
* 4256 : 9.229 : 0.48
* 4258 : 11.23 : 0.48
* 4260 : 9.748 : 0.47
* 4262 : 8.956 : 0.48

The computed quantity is 1.2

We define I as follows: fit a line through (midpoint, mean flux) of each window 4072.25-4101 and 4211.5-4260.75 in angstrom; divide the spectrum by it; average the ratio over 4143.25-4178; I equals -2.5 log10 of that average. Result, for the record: 0.05 mag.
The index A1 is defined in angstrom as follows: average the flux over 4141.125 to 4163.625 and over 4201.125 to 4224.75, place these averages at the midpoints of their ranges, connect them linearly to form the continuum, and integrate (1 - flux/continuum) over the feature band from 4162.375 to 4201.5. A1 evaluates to 1.0 angstrom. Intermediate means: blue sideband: 9.09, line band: 9.15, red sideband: 9.71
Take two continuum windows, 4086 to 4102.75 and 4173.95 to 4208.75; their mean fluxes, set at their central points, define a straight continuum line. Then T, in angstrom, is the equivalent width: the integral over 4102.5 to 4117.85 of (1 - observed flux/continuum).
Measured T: 0.8 angstrom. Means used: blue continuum 8.99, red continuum 9.13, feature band 8.54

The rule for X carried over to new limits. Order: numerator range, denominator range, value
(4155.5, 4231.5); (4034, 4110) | 1.10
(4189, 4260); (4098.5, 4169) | 1.08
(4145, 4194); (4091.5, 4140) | 1.04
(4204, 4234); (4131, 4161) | 1.07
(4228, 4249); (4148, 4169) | 1.07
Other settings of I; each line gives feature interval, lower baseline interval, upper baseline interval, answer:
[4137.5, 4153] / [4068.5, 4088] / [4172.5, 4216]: 0.00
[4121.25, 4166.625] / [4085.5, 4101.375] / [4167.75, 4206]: 0.01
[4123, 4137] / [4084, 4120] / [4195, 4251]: 0.03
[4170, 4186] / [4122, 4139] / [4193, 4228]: 0.02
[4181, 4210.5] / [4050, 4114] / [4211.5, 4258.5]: 0.02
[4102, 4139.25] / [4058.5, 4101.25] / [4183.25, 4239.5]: 0.03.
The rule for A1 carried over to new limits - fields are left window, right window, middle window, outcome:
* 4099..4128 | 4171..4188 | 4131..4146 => -0.02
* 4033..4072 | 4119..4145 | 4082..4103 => -1.17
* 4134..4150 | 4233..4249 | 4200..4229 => 1.29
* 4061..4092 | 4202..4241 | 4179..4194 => 0.15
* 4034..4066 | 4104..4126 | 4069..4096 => -1.05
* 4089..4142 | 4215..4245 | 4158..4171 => -0.38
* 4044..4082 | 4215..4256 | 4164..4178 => 0.42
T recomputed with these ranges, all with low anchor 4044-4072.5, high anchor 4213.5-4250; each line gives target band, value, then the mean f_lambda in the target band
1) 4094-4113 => 0.4 angstrom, 8.48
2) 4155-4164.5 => -0.1 angstrom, 9.32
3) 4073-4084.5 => -0.2 angstrom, 8.58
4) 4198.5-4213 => 0.8 angstrom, 9.12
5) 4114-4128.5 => -0.4 angstrom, 9.11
